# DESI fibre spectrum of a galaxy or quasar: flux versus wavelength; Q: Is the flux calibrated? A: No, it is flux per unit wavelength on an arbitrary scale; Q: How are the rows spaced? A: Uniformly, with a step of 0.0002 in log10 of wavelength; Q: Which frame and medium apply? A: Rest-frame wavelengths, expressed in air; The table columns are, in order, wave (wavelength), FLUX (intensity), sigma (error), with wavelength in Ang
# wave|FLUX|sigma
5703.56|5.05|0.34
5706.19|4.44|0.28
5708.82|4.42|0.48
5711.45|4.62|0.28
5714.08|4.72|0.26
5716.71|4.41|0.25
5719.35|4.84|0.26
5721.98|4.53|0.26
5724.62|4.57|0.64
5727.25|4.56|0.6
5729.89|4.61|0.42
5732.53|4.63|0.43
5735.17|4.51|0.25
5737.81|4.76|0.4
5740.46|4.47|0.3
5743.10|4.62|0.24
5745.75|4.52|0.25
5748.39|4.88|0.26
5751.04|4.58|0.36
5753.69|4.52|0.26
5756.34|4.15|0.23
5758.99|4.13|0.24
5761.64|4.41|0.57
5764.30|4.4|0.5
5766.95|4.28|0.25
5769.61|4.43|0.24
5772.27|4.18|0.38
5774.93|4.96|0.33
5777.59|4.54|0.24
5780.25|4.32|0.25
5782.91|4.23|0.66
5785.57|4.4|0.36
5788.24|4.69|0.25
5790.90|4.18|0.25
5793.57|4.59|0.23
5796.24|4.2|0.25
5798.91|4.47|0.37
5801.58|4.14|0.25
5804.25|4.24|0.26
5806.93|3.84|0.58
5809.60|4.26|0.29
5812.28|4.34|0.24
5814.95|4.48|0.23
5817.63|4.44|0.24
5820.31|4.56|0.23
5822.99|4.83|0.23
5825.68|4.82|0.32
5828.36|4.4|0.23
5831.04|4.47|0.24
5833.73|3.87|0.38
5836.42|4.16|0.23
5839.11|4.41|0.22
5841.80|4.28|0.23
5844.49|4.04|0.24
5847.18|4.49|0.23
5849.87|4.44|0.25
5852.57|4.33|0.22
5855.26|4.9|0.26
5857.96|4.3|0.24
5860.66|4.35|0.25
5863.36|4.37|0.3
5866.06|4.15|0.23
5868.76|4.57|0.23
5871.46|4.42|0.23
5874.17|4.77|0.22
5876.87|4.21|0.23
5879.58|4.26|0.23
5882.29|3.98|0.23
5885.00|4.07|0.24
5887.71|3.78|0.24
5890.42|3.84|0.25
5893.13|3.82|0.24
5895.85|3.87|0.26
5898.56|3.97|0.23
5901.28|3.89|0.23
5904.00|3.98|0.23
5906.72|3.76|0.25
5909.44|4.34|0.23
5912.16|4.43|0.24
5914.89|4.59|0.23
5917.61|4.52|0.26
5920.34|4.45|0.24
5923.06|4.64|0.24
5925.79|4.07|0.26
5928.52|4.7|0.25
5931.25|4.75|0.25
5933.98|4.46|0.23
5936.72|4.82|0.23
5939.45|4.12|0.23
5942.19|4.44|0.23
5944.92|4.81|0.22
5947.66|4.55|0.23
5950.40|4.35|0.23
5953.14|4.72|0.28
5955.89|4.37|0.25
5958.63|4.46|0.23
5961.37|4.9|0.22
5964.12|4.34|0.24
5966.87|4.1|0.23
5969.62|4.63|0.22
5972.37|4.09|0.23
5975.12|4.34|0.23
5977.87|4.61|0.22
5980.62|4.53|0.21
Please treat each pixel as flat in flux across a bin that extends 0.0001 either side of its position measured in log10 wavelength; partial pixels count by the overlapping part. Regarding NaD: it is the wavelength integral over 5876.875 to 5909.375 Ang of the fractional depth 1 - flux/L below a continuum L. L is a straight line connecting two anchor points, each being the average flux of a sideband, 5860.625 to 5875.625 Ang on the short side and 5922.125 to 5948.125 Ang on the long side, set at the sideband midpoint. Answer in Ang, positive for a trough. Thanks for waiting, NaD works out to 3.8 Ang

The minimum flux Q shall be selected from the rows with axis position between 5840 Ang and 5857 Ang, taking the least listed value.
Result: 4.04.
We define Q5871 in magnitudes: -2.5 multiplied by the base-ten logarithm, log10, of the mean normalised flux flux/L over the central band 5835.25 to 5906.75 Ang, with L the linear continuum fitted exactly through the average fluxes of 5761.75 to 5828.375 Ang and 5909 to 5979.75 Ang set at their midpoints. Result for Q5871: 0.060 mag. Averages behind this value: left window 4.41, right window 4.49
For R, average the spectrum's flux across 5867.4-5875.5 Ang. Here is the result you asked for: 4.59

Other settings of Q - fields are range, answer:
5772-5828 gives 3.84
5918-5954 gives 4.07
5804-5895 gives 3.78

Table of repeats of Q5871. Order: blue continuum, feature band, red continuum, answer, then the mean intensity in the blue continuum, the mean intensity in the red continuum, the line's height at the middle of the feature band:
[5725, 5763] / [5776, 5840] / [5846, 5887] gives 0.02 mag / 4.53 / 4.36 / 4.44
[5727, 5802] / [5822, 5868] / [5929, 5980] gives 0.02 mag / 4.46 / 4.5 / 4.48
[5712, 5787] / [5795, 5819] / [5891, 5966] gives 0.05 mag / 4.51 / 4.37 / 4.46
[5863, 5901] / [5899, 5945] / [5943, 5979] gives -0.02 mag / 4.14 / 4.48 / 4.31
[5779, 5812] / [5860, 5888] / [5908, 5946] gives 0.03 mag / 4.3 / 4.51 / 4.42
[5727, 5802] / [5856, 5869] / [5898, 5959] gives 0.02 mag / 4.46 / 4.4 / 4.43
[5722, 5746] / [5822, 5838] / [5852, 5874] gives 0.02 mag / 4.58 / 4.45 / 4.48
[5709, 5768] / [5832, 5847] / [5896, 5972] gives 0.07 mag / 4.53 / 4.4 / 4.46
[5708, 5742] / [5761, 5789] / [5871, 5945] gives 0.02 mag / 4.59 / 4.27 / 4.5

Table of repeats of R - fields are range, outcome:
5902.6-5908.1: 3.87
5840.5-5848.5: 4.27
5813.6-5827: 4.62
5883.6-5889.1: 3.93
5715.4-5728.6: 4.58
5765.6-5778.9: 4.48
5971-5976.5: 4.22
